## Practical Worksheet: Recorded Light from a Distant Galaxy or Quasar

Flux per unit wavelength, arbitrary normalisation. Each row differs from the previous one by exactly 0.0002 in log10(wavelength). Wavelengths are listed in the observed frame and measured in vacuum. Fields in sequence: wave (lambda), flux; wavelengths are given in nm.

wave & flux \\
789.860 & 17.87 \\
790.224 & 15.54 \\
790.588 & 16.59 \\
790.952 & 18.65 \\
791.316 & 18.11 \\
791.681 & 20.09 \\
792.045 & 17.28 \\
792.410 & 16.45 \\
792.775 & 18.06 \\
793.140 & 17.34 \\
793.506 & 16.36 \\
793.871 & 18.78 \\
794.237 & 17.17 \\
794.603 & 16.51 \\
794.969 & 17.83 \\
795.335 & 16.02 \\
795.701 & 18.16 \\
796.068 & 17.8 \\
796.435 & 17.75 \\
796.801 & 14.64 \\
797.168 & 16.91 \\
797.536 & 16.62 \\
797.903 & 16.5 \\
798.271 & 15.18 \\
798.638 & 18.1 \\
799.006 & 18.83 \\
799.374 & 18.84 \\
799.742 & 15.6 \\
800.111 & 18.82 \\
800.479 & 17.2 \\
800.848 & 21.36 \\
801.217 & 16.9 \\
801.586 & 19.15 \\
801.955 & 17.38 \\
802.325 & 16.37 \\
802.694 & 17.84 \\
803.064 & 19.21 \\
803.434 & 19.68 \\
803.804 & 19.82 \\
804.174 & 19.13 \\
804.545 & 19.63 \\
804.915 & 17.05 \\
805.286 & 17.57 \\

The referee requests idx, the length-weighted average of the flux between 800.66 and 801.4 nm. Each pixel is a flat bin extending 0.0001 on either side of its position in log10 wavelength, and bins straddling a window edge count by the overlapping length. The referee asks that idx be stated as 19.1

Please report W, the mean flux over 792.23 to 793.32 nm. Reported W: 17.3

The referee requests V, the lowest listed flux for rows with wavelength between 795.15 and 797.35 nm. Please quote 14.64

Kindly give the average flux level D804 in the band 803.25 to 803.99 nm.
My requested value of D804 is 19.8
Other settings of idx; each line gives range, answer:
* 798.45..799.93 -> 17.8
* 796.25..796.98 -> 16.2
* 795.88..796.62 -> 17.8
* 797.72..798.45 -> 15.8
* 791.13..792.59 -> 18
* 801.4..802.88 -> 17.7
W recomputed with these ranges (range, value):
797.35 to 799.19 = 17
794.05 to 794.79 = 16.8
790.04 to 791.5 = 17.2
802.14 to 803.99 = 18.6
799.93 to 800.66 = 18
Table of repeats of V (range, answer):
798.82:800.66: 15.6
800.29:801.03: 17.2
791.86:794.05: 16.36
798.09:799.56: 15.18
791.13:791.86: 18.11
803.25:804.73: 19.13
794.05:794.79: 16.51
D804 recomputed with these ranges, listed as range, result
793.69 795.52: 17.3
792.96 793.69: 16.8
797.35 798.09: 16.5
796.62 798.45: 16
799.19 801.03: 18.4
